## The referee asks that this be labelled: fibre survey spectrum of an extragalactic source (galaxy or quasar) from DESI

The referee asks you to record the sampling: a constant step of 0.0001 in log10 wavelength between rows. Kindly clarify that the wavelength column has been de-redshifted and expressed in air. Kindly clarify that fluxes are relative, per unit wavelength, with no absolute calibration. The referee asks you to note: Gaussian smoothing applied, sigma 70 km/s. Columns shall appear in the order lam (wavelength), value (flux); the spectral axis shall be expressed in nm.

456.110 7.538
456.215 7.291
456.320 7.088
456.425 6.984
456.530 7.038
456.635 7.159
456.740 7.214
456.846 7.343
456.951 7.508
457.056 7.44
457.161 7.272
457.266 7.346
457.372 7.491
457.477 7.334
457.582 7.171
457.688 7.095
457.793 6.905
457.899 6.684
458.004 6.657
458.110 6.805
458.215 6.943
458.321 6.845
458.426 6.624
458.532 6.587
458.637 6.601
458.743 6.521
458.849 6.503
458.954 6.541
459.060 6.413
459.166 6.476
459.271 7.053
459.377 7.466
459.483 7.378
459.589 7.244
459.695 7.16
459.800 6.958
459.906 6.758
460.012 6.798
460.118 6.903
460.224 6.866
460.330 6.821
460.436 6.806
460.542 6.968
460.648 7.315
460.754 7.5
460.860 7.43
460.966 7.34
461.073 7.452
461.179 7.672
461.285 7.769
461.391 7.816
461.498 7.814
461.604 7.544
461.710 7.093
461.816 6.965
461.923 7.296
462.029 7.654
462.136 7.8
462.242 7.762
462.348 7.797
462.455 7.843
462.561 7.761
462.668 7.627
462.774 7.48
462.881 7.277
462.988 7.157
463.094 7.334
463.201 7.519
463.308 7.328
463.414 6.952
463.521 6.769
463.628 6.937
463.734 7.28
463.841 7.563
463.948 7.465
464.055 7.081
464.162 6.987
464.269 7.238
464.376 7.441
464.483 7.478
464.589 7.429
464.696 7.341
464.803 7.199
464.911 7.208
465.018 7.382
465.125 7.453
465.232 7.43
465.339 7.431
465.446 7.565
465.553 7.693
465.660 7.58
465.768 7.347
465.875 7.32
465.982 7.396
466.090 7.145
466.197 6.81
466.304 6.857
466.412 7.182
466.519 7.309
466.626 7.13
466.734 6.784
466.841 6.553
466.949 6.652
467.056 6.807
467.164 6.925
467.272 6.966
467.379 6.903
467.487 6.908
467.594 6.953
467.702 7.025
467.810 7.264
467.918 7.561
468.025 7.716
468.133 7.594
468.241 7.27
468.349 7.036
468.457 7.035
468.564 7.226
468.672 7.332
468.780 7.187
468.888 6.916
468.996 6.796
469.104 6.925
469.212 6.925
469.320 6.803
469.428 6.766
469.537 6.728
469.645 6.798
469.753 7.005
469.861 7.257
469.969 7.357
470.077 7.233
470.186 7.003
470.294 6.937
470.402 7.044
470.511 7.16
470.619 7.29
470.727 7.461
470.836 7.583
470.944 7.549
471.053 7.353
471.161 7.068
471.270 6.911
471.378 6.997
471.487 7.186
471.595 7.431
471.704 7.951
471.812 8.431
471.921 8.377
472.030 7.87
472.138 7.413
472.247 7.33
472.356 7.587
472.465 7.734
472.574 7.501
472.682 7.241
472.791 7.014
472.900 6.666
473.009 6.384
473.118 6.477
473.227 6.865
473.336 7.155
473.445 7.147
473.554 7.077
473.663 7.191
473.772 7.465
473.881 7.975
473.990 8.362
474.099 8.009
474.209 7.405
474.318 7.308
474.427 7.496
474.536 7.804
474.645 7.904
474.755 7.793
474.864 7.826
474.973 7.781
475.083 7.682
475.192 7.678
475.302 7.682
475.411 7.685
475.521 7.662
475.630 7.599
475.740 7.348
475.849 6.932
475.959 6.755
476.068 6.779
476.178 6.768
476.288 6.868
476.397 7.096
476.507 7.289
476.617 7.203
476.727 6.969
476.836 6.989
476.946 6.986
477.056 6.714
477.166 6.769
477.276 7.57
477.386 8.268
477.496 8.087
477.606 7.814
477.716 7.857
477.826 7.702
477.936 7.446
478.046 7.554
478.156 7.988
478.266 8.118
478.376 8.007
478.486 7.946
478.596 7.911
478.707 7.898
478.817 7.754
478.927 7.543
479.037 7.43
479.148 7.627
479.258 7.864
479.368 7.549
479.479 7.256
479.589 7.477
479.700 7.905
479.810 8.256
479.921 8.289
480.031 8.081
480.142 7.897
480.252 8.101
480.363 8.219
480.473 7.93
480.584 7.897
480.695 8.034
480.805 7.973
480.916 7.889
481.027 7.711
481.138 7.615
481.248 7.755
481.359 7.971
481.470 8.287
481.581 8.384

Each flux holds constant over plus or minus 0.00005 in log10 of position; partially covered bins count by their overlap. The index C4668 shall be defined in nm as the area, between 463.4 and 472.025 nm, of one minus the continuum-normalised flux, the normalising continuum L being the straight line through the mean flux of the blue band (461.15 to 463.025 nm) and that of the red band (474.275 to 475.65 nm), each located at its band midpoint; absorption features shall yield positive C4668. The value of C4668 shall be 0.46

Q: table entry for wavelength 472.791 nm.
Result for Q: 7.014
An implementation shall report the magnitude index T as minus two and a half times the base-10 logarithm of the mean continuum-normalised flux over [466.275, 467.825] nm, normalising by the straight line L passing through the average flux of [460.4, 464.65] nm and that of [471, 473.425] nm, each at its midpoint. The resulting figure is 0.06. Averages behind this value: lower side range 7.4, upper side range 7.31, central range 6.94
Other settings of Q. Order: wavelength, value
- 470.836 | 7.583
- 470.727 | 7.461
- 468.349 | 7.036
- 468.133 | 7.594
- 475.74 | 7.348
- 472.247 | 7.33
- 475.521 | 7.662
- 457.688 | 7.095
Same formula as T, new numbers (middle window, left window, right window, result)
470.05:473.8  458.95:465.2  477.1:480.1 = 0.04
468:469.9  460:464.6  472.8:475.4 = 0.05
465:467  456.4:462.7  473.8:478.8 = 0.01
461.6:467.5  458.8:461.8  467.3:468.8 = -0.01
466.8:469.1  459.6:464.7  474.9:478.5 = 0.04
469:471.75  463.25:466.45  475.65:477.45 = 0.01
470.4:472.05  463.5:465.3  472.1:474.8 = -0.02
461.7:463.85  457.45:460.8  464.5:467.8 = -0.05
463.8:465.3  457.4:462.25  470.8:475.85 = -0.02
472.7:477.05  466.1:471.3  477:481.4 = 0.03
